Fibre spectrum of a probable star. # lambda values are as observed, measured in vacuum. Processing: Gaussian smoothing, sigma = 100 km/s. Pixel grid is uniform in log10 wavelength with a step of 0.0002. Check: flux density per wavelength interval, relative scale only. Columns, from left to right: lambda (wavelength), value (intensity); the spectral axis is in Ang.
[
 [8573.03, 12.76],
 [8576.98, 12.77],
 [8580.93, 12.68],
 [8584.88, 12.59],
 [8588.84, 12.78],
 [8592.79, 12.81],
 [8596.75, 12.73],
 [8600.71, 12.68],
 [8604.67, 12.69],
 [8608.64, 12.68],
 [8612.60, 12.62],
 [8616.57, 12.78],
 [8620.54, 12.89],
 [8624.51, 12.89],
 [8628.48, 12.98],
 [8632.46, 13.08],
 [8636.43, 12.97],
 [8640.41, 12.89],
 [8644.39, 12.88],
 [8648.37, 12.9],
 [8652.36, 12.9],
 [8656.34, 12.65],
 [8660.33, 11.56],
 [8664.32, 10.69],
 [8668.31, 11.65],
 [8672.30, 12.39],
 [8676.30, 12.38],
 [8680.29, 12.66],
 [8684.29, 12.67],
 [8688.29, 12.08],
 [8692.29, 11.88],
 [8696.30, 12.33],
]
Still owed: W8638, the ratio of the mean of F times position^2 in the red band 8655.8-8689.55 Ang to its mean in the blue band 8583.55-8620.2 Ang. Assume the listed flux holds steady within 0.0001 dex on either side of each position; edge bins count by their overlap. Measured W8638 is 1.0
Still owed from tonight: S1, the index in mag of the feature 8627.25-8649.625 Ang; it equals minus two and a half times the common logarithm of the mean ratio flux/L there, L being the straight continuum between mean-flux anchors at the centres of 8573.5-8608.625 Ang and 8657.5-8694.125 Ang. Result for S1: -0.05 mag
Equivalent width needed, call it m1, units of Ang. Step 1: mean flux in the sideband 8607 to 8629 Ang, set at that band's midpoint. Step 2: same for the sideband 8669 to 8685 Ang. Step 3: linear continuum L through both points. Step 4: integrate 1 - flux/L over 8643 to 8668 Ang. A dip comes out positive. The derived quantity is 0.7 Ang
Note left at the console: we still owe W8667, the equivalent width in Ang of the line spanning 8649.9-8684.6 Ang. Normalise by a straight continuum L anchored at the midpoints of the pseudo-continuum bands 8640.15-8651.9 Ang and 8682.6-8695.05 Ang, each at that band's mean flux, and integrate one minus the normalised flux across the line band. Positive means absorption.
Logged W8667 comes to 1.1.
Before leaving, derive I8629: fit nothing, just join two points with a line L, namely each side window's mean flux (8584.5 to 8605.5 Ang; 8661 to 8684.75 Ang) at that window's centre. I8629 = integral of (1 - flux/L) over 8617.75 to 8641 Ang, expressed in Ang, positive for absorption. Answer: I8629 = -1.0 Ang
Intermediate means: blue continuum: 12.7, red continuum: 12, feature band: 12.9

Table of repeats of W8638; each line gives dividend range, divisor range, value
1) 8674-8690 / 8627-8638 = 0.97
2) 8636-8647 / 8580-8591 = 1.03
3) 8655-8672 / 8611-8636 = 0.91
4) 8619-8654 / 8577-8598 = 1.03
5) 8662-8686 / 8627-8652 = 0.94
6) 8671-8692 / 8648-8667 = 1.03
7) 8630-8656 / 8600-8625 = 1.02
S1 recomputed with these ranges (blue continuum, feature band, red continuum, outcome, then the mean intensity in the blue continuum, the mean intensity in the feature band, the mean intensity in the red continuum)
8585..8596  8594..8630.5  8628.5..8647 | 0.01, 12.8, 12.8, 13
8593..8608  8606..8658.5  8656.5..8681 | -0.04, 12.7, 12.8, 11.9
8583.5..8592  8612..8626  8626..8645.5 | 0.01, 12.7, 12.8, 13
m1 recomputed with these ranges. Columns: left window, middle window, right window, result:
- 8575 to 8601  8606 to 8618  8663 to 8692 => -0.1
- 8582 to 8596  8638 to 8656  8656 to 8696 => -0.9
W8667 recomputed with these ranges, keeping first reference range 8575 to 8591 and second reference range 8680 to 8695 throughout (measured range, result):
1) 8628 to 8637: -0.4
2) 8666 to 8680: 0.2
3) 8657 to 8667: 0.8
